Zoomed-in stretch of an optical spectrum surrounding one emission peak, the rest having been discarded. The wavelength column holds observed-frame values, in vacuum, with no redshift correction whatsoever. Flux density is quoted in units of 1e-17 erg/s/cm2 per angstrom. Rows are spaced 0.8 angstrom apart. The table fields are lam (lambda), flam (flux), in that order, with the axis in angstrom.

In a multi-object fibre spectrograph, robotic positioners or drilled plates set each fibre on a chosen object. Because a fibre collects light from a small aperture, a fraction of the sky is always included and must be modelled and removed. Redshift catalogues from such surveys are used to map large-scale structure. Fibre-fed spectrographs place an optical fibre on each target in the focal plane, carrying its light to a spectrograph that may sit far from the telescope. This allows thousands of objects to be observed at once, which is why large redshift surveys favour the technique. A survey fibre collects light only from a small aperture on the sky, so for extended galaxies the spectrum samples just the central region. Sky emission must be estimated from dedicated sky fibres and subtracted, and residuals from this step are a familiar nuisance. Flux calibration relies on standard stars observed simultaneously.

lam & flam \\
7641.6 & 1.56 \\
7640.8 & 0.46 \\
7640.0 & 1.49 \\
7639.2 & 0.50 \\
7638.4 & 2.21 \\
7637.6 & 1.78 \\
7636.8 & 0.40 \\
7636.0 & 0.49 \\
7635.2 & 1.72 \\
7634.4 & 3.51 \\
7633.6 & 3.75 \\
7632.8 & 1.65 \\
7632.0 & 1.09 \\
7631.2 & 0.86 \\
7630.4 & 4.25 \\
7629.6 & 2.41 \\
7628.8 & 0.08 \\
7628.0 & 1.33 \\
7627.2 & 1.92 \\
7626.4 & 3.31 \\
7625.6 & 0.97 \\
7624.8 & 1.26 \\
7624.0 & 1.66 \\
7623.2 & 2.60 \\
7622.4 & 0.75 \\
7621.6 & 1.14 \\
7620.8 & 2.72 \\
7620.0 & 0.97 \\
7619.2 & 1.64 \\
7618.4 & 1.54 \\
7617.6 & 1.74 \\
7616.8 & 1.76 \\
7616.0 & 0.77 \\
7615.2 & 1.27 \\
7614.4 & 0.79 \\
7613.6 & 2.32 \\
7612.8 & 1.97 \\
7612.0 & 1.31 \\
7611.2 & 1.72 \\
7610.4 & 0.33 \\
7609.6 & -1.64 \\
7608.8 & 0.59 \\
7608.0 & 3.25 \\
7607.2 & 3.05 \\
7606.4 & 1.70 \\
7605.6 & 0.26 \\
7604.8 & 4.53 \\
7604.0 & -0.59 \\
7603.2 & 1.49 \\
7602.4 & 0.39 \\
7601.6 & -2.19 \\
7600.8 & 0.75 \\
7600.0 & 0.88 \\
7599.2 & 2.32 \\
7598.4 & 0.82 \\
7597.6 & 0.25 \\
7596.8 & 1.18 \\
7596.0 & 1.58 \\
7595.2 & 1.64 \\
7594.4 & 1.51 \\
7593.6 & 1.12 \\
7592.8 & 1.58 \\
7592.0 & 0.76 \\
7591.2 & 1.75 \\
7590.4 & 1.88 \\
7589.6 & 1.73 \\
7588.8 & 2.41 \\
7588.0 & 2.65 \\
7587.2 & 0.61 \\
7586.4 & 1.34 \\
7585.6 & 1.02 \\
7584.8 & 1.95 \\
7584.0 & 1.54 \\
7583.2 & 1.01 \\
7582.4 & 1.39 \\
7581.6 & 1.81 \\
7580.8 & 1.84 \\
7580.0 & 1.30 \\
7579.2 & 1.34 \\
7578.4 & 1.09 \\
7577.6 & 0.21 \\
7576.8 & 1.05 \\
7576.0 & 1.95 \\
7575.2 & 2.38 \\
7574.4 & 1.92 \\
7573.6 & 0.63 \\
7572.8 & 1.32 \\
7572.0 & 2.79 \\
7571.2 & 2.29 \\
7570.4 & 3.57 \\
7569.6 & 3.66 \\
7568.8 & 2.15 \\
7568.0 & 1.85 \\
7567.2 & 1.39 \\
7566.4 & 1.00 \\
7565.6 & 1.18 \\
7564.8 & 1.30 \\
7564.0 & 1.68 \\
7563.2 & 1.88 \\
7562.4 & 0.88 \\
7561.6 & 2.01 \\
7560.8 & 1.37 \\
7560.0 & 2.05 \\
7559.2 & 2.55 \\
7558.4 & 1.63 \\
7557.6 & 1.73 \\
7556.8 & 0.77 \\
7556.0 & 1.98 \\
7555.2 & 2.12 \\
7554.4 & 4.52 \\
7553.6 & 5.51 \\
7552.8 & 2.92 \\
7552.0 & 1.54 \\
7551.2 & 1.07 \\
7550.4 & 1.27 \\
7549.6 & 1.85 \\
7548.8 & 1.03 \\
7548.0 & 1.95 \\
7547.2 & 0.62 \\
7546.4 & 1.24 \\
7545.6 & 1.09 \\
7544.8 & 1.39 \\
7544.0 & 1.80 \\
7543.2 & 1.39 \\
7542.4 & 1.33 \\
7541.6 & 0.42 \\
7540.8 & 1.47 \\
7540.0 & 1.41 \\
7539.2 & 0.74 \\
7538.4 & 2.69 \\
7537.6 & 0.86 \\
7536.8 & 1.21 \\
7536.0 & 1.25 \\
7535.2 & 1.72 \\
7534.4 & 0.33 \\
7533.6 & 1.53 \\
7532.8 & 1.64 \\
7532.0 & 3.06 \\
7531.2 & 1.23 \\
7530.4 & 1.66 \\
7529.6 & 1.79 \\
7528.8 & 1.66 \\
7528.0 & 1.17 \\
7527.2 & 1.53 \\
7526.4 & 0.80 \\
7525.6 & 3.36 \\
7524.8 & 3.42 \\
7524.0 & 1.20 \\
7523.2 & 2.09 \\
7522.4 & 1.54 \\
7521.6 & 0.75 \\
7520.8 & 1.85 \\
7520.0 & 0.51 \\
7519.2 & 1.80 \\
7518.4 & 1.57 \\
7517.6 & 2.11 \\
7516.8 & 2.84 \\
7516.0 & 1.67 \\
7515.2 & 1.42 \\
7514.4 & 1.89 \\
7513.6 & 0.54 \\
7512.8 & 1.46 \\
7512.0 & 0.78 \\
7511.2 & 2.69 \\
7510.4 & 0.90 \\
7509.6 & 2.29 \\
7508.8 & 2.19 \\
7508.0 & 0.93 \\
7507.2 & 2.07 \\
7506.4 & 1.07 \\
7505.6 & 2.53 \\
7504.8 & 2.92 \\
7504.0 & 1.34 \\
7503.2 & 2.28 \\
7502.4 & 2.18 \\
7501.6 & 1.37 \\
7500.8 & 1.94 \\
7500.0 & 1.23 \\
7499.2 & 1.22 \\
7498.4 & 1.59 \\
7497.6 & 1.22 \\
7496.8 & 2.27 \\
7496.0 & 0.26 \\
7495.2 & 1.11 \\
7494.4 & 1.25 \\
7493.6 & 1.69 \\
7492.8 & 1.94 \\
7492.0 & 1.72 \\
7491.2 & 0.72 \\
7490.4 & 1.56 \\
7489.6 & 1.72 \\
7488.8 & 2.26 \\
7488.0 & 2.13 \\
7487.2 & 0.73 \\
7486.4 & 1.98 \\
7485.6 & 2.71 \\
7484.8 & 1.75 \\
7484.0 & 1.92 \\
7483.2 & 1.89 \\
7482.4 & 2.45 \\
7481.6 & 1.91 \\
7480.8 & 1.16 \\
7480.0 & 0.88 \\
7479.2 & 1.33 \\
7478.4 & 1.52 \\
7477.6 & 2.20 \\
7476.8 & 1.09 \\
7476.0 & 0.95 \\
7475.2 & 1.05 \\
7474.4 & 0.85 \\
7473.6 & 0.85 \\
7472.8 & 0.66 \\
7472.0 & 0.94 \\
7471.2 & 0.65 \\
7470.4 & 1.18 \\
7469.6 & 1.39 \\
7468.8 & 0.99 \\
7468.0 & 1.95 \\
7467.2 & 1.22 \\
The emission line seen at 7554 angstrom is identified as [S II] 6716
